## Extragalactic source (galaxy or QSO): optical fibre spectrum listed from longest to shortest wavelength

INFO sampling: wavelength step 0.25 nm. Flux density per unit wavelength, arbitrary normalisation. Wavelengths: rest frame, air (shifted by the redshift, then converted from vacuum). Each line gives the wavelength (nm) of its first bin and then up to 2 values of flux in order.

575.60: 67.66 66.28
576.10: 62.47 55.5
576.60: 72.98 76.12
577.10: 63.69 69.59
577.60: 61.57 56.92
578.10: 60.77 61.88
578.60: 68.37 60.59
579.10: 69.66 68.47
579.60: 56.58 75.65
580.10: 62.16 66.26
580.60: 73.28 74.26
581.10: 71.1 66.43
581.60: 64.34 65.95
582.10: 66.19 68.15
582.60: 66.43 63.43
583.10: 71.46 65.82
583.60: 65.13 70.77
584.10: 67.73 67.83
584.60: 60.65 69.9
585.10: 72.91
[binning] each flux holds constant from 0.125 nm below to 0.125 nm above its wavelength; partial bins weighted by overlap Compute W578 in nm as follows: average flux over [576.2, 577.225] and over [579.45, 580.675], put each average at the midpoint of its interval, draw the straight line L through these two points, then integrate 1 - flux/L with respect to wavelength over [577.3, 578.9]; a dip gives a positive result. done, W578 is 0.10 nm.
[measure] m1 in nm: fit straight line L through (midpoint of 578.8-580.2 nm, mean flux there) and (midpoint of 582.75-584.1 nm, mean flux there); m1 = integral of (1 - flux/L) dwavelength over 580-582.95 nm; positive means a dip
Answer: -0.03 nm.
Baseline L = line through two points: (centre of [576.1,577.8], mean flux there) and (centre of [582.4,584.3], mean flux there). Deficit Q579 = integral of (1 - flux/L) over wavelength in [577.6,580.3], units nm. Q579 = 0.09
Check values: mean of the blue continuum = 65.8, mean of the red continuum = 67.3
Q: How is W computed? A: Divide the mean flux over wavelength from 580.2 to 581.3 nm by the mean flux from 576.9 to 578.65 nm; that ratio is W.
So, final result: 1.11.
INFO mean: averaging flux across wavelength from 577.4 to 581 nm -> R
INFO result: 65.6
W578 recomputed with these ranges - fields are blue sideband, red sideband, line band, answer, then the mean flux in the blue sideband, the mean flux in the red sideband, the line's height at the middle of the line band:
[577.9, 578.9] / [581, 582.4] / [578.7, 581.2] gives -0.12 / 62.6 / 66.9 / 64.6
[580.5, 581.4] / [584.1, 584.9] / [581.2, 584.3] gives 0.08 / 71.6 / 66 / 68.8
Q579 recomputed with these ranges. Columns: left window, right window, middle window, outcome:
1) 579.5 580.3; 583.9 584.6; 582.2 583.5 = -0.01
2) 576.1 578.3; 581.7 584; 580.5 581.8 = -0.07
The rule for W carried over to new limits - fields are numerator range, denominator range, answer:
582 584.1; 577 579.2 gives 1.06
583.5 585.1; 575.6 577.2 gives 1.02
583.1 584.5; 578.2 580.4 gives 1.03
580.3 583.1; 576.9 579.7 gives 1.06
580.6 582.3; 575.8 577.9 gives 1.05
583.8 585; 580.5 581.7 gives 0.96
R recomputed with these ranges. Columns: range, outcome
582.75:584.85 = 66.8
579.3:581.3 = 68.4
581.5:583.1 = 66.2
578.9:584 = 67.5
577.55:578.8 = 61.8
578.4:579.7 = 64.7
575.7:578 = 65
